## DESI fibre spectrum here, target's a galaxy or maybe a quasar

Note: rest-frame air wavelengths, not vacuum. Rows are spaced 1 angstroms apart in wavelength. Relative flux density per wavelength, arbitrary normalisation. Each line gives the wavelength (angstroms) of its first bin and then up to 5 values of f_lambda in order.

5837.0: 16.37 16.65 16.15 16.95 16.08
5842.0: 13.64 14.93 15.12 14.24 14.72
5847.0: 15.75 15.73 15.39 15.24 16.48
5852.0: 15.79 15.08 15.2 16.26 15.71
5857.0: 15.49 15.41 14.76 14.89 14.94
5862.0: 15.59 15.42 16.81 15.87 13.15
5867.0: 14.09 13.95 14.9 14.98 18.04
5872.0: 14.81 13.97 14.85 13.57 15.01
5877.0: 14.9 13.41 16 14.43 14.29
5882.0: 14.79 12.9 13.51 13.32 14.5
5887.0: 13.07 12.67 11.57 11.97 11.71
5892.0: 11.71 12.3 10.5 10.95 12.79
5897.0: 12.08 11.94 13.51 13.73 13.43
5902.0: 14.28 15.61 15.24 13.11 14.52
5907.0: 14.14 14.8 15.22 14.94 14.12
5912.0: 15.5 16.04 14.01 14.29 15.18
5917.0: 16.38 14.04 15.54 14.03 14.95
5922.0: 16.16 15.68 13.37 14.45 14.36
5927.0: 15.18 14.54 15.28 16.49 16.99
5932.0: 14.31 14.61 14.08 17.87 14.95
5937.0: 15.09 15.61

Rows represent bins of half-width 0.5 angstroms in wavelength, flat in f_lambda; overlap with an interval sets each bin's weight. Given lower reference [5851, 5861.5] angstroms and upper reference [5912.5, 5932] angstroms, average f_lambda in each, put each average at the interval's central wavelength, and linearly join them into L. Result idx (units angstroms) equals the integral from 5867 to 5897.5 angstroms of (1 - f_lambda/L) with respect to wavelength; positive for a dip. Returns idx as 3.38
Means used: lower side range 15.4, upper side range 15.1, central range 13.6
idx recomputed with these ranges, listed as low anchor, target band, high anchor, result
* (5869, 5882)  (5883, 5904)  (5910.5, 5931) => 2.96 angstroms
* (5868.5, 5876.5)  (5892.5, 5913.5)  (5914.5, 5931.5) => 1.85 angstroms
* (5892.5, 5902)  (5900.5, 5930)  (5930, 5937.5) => -1.85 angstroms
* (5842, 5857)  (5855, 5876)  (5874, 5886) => -0.46 angstroms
